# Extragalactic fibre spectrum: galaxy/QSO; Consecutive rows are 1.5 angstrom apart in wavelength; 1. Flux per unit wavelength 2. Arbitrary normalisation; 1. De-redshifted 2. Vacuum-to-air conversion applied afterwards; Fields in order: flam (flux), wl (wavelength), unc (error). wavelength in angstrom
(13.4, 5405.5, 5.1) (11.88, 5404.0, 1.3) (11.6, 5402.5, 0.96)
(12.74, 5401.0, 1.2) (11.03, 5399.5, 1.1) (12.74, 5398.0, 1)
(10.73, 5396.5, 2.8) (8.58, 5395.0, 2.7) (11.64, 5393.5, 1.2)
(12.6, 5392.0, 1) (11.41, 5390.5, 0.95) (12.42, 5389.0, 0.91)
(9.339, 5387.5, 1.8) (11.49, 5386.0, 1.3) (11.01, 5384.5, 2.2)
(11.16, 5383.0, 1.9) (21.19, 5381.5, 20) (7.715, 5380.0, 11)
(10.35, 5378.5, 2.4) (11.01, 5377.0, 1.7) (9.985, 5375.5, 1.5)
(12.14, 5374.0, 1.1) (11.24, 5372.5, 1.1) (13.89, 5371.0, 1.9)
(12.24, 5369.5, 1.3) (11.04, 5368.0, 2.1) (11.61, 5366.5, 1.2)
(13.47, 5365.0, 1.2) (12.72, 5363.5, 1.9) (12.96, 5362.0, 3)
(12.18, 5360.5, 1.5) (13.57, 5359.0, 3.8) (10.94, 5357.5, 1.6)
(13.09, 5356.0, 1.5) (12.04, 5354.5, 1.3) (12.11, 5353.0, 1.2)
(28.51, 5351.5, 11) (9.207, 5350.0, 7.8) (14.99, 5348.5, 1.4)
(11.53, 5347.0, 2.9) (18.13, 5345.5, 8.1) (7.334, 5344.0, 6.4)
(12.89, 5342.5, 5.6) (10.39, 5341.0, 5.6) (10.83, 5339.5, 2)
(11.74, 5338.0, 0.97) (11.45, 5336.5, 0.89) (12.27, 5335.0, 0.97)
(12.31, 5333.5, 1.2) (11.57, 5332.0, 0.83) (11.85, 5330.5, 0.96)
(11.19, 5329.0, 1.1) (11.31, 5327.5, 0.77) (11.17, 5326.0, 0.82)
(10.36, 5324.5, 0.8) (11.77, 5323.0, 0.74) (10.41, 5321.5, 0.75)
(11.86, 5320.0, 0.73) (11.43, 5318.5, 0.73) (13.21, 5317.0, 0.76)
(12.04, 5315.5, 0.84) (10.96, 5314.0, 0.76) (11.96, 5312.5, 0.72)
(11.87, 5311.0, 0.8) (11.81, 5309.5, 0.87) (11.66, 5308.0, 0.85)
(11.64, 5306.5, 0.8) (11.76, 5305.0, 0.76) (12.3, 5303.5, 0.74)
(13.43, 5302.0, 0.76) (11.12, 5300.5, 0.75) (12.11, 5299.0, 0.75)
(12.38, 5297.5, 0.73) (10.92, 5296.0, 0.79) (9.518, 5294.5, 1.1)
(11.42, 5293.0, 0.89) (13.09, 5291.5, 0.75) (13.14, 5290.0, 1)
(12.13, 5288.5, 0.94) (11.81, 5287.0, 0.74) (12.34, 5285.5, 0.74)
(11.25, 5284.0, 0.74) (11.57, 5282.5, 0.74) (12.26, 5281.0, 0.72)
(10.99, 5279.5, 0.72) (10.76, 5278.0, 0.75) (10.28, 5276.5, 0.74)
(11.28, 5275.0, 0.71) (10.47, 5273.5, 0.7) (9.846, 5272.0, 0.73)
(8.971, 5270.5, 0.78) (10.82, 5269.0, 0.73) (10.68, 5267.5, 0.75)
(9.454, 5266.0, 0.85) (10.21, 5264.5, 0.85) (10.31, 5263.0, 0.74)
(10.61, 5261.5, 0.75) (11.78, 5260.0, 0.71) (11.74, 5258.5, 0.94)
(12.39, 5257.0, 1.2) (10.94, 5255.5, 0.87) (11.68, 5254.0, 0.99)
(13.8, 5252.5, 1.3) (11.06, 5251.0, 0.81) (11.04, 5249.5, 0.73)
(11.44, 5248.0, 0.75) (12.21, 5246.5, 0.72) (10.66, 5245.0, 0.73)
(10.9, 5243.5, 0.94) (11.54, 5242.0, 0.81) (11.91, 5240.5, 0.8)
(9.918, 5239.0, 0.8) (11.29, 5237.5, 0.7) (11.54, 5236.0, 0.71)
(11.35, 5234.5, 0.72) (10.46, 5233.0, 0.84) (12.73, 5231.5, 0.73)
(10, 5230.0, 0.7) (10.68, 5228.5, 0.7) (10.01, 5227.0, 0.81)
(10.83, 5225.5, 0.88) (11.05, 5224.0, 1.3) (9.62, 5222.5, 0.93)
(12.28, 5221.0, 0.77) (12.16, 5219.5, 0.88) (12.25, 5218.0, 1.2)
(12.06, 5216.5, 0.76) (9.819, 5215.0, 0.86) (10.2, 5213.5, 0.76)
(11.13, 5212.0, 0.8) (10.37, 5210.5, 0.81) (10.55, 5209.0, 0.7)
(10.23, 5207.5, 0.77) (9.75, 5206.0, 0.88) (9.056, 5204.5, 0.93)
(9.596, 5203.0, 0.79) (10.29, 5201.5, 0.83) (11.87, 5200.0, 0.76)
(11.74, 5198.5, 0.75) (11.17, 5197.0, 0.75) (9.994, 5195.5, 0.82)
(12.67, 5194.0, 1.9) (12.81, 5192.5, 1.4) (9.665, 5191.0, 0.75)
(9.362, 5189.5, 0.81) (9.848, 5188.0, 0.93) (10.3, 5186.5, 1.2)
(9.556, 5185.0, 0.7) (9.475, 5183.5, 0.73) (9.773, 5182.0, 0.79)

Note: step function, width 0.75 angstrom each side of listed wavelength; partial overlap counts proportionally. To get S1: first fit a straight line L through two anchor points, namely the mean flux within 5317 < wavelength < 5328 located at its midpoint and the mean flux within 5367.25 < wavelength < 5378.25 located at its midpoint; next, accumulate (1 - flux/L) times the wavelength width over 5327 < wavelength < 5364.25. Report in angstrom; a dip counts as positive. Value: -4.05 angstrom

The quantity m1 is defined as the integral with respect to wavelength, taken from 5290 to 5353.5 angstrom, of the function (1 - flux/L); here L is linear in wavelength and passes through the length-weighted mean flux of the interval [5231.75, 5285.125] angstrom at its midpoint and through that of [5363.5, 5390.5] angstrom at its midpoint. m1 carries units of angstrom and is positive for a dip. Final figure -3.56 angstrom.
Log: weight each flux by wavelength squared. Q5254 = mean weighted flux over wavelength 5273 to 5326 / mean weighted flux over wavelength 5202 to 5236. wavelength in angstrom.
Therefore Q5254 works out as 1.12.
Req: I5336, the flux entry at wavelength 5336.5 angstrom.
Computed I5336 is 11.45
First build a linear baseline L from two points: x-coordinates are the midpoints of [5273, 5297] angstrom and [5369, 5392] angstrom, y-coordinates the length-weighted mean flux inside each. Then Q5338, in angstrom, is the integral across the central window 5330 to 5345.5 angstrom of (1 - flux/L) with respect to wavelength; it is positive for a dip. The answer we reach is 0.1 angstrom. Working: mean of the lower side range 11.5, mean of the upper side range 11.8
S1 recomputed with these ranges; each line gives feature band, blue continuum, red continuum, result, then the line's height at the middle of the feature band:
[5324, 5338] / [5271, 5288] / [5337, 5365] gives 1.1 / 12.5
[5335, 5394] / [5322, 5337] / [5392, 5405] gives -4.7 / 11.5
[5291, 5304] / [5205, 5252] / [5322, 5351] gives -0.3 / 11.5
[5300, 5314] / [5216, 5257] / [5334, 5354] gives 0.7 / 12.5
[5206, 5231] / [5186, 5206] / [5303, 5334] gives 0.0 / 10.8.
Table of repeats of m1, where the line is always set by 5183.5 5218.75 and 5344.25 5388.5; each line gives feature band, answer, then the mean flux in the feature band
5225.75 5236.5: 0.0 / 10.9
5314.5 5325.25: 0.5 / 11.6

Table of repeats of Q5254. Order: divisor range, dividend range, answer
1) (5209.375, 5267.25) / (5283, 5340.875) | 1.08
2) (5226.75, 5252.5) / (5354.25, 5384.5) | 1.14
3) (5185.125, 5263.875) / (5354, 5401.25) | 1.14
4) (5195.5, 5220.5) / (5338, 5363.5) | 1.29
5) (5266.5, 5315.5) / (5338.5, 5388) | 1.12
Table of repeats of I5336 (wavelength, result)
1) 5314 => 10.96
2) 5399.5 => 11.03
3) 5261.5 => 10.61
